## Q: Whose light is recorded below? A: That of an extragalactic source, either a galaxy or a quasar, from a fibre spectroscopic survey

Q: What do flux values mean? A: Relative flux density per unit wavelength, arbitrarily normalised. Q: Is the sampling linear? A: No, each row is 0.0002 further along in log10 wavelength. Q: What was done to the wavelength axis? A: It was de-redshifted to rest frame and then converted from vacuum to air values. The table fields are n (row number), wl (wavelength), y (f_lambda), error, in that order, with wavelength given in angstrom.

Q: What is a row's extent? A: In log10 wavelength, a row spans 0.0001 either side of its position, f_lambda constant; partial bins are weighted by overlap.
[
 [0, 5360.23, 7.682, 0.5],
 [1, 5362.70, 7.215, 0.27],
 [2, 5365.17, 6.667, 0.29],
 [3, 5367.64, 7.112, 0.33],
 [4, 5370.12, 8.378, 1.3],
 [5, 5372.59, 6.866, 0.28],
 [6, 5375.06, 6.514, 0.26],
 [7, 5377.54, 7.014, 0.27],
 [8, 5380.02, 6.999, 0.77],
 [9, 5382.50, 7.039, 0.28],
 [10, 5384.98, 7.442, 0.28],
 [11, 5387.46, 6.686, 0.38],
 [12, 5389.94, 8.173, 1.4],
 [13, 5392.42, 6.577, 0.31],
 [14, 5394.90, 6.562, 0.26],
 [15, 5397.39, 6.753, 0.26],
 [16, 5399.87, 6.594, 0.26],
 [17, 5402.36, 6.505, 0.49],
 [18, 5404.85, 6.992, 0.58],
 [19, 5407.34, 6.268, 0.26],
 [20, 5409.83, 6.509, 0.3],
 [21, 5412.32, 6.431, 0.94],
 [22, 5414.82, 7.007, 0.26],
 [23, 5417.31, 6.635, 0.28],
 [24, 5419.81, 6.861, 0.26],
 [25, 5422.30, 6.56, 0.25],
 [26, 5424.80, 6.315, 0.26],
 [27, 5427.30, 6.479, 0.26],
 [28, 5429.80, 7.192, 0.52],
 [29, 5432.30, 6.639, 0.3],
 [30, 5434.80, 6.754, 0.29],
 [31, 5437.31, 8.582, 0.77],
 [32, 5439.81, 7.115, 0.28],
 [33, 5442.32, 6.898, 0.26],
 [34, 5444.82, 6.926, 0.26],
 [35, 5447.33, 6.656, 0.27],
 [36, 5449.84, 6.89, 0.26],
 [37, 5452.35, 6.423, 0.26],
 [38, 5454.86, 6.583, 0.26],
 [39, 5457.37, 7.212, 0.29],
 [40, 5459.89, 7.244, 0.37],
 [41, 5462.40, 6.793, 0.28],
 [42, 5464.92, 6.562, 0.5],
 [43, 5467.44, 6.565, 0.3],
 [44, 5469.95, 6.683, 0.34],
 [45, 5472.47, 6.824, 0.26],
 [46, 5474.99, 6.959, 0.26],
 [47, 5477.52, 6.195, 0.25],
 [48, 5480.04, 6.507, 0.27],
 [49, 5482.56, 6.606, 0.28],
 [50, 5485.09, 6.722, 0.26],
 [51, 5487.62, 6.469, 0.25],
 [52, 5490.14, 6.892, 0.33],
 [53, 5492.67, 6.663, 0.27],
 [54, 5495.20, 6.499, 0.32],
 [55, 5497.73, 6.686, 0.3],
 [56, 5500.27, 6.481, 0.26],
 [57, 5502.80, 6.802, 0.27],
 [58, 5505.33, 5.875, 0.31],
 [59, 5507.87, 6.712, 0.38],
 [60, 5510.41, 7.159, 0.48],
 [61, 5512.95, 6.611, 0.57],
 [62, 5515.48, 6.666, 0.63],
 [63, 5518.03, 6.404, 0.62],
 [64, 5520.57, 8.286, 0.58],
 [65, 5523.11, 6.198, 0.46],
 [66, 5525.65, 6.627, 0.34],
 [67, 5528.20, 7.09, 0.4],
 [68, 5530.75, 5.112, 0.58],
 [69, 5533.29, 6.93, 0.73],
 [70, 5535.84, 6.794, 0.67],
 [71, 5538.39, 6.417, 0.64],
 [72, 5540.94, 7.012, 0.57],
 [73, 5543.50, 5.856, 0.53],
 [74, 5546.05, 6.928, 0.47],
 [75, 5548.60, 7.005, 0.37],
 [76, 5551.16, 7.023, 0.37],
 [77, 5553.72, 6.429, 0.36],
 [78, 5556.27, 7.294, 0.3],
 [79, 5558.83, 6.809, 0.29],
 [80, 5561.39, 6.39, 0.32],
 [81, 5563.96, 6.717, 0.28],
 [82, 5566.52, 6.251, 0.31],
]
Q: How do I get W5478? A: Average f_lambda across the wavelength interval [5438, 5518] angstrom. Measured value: 6.71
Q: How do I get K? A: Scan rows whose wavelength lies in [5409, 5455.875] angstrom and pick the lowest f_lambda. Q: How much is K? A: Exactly 6.315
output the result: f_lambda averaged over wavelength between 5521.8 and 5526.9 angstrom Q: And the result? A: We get 6.44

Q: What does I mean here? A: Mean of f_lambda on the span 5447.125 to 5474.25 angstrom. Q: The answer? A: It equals 6.78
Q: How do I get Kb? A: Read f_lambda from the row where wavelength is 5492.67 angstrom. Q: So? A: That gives 6.663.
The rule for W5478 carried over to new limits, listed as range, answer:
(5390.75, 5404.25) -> 6.67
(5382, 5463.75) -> 6.86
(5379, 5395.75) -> 7.08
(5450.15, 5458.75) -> 6.76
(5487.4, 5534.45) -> 6.64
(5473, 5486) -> 6.6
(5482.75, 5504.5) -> 6.63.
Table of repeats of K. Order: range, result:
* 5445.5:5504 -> 6.195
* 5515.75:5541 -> 5.112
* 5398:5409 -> 6.268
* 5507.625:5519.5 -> 6.404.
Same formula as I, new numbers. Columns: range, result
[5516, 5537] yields 6.68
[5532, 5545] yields 6.61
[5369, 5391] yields 7.22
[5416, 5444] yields 6.91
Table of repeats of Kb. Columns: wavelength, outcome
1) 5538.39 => 6.417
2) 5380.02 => 6.999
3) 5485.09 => 6.722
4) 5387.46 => 6.686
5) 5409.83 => 6.509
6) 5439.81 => 7.115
